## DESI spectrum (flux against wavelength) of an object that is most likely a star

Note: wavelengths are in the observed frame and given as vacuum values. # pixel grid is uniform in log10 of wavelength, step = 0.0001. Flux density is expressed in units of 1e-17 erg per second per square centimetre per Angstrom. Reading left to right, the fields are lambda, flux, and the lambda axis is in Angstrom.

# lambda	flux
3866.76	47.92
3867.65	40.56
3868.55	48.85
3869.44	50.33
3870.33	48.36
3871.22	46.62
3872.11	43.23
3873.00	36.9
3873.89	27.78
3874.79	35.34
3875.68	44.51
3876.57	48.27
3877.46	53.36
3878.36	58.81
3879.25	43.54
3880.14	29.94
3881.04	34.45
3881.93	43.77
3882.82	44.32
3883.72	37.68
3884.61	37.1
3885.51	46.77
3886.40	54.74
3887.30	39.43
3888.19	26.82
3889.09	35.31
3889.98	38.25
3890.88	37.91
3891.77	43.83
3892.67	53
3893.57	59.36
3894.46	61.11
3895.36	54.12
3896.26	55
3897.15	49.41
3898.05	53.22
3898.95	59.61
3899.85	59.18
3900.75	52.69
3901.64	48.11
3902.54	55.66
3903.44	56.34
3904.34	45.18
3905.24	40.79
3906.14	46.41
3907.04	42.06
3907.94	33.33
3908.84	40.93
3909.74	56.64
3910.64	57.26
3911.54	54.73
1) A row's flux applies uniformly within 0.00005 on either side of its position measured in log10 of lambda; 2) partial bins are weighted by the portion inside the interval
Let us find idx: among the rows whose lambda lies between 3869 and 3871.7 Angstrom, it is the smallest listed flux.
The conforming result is 46.62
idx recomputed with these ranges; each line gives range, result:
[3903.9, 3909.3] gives 33.33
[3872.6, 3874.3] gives 27.78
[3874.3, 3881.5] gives 29.94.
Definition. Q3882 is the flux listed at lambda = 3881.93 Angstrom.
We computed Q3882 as 43.77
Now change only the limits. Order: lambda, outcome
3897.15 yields 49.41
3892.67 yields 53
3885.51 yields 46.77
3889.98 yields 38.25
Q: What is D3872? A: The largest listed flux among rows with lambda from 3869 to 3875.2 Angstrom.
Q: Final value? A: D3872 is 50.33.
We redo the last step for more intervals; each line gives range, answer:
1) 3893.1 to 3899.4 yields 61.11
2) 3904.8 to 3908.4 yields 46.41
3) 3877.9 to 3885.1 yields 58.81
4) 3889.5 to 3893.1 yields 53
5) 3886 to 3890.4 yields 54.74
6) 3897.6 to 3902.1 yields 59.61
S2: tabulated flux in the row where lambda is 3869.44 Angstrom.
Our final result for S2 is 50.33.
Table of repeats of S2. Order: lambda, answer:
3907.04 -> 42.06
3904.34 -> 45.18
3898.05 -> 53.22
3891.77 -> 43.83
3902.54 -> 55.66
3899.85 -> 59.18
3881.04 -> 34.45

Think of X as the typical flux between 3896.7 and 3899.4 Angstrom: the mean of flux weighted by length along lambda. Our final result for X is 54.1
